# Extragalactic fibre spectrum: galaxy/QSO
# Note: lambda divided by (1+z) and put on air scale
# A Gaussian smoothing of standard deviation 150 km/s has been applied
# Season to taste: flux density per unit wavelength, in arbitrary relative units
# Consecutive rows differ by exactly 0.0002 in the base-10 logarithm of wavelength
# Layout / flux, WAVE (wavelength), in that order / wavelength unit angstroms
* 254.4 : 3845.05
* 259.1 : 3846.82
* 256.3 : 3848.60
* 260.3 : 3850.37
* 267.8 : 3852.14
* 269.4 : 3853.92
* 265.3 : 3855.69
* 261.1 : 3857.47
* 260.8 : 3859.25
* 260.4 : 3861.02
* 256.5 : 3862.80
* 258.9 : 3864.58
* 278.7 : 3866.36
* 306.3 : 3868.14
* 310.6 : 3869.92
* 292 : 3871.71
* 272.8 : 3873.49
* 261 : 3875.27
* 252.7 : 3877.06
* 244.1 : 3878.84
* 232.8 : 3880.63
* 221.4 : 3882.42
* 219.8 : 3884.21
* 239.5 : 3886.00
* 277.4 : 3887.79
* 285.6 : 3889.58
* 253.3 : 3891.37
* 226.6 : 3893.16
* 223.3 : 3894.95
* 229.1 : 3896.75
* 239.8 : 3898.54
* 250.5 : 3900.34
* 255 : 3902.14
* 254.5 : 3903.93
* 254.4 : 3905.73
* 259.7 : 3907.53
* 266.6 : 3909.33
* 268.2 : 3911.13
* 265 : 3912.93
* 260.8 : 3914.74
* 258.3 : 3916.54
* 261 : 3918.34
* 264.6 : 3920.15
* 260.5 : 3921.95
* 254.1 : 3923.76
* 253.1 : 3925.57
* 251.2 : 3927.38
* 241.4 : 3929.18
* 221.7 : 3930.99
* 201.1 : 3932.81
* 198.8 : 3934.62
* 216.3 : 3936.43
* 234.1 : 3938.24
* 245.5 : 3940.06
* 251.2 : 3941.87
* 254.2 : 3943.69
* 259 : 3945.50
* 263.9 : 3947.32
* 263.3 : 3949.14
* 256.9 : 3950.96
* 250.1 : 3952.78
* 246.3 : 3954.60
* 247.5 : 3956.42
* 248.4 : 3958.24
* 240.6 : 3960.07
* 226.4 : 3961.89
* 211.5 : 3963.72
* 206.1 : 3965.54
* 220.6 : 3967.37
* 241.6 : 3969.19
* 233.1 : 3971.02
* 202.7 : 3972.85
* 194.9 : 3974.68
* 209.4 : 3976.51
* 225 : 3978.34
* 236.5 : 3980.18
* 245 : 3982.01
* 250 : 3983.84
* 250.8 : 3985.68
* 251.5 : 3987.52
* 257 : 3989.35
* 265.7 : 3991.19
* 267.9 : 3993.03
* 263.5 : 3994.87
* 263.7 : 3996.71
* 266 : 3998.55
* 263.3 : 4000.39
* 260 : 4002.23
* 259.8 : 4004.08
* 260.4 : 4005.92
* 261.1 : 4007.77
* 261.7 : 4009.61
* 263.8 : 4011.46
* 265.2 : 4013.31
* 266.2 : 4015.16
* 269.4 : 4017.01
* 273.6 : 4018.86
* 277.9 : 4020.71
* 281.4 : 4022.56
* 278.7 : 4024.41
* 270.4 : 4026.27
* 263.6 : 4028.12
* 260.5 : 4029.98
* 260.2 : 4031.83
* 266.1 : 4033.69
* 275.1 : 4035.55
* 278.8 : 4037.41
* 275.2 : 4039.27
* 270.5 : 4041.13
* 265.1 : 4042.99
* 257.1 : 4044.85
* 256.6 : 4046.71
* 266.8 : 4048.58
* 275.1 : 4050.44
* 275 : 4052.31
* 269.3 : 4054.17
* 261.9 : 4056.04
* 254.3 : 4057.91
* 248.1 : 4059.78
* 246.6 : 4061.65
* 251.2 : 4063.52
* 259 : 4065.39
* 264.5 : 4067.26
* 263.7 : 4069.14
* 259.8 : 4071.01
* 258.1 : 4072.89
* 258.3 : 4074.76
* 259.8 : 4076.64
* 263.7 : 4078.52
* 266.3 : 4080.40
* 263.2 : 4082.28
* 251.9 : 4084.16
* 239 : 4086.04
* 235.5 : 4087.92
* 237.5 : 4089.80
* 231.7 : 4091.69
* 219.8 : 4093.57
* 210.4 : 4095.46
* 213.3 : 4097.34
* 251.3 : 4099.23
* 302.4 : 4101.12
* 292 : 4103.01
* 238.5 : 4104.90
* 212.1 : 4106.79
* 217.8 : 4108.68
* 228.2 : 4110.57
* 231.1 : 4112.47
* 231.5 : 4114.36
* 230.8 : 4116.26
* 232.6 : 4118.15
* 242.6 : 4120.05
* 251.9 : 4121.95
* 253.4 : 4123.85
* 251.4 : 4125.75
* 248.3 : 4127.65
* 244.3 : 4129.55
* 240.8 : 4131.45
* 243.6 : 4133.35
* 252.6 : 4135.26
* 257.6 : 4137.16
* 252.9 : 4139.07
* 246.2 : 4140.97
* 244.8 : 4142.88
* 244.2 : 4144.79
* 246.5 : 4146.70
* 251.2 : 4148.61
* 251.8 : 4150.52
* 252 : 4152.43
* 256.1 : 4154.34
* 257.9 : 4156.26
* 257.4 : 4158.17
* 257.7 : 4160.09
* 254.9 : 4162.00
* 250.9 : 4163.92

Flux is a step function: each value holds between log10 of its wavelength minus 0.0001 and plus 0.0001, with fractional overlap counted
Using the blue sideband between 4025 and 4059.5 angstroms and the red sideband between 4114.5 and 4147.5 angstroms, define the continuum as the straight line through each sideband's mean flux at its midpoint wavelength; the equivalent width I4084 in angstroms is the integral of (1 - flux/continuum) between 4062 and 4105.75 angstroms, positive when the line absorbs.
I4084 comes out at 0.9 angstroms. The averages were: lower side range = 266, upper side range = 246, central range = 252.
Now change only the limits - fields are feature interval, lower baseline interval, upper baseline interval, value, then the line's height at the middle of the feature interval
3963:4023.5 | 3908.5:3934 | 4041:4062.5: 1.8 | 257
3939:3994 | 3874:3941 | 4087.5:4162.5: 1.1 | 246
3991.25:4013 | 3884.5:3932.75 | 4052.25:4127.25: -1.2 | 250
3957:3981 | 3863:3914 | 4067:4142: 2.8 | 253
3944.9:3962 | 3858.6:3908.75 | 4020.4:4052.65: 0.7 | 262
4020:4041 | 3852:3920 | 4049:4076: -0.9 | 260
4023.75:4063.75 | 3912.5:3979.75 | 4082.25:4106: -3.7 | 242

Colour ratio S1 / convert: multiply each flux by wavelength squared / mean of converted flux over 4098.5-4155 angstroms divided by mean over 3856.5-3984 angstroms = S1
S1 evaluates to 1.11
